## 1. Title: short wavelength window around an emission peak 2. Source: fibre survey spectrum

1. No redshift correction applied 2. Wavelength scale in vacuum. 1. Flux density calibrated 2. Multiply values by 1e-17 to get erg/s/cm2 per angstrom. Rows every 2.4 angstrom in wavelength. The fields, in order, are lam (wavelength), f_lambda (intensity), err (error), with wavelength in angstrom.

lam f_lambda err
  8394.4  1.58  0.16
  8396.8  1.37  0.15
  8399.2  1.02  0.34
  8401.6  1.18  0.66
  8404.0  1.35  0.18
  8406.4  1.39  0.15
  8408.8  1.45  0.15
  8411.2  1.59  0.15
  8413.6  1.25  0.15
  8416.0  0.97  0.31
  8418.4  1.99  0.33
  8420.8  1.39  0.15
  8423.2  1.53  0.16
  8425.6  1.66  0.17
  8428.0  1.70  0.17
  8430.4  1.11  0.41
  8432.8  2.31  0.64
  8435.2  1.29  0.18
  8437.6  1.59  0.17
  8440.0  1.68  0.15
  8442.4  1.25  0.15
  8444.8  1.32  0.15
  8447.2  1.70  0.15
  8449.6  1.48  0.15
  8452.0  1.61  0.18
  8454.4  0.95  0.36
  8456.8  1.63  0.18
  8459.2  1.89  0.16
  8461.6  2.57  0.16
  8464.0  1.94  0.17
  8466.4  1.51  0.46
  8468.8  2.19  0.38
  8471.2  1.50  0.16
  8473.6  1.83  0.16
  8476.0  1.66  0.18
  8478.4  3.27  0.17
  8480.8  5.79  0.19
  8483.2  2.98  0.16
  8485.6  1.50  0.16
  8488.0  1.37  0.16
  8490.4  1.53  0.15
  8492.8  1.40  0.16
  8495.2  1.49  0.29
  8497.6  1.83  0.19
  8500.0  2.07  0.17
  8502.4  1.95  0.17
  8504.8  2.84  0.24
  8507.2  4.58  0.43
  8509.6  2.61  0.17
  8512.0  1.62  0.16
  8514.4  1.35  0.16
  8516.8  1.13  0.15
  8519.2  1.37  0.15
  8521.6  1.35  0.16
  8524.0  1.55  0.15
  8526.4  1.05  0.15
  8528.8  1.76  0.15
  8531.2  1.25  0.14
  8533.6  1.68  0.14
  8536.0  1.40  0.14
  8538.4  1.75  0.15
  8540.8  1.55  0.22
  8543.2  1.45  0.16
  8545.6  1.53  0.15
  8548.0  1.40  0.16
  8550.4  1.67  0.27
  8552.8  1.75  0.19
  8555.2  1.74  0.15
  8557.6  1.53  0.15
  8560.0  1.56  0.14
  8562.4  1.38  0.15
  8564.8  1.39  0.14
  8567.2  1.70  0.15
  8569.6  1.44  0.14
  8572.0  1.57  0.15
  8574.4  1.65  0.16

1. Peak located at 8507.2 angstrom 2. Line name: [N II] 6583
